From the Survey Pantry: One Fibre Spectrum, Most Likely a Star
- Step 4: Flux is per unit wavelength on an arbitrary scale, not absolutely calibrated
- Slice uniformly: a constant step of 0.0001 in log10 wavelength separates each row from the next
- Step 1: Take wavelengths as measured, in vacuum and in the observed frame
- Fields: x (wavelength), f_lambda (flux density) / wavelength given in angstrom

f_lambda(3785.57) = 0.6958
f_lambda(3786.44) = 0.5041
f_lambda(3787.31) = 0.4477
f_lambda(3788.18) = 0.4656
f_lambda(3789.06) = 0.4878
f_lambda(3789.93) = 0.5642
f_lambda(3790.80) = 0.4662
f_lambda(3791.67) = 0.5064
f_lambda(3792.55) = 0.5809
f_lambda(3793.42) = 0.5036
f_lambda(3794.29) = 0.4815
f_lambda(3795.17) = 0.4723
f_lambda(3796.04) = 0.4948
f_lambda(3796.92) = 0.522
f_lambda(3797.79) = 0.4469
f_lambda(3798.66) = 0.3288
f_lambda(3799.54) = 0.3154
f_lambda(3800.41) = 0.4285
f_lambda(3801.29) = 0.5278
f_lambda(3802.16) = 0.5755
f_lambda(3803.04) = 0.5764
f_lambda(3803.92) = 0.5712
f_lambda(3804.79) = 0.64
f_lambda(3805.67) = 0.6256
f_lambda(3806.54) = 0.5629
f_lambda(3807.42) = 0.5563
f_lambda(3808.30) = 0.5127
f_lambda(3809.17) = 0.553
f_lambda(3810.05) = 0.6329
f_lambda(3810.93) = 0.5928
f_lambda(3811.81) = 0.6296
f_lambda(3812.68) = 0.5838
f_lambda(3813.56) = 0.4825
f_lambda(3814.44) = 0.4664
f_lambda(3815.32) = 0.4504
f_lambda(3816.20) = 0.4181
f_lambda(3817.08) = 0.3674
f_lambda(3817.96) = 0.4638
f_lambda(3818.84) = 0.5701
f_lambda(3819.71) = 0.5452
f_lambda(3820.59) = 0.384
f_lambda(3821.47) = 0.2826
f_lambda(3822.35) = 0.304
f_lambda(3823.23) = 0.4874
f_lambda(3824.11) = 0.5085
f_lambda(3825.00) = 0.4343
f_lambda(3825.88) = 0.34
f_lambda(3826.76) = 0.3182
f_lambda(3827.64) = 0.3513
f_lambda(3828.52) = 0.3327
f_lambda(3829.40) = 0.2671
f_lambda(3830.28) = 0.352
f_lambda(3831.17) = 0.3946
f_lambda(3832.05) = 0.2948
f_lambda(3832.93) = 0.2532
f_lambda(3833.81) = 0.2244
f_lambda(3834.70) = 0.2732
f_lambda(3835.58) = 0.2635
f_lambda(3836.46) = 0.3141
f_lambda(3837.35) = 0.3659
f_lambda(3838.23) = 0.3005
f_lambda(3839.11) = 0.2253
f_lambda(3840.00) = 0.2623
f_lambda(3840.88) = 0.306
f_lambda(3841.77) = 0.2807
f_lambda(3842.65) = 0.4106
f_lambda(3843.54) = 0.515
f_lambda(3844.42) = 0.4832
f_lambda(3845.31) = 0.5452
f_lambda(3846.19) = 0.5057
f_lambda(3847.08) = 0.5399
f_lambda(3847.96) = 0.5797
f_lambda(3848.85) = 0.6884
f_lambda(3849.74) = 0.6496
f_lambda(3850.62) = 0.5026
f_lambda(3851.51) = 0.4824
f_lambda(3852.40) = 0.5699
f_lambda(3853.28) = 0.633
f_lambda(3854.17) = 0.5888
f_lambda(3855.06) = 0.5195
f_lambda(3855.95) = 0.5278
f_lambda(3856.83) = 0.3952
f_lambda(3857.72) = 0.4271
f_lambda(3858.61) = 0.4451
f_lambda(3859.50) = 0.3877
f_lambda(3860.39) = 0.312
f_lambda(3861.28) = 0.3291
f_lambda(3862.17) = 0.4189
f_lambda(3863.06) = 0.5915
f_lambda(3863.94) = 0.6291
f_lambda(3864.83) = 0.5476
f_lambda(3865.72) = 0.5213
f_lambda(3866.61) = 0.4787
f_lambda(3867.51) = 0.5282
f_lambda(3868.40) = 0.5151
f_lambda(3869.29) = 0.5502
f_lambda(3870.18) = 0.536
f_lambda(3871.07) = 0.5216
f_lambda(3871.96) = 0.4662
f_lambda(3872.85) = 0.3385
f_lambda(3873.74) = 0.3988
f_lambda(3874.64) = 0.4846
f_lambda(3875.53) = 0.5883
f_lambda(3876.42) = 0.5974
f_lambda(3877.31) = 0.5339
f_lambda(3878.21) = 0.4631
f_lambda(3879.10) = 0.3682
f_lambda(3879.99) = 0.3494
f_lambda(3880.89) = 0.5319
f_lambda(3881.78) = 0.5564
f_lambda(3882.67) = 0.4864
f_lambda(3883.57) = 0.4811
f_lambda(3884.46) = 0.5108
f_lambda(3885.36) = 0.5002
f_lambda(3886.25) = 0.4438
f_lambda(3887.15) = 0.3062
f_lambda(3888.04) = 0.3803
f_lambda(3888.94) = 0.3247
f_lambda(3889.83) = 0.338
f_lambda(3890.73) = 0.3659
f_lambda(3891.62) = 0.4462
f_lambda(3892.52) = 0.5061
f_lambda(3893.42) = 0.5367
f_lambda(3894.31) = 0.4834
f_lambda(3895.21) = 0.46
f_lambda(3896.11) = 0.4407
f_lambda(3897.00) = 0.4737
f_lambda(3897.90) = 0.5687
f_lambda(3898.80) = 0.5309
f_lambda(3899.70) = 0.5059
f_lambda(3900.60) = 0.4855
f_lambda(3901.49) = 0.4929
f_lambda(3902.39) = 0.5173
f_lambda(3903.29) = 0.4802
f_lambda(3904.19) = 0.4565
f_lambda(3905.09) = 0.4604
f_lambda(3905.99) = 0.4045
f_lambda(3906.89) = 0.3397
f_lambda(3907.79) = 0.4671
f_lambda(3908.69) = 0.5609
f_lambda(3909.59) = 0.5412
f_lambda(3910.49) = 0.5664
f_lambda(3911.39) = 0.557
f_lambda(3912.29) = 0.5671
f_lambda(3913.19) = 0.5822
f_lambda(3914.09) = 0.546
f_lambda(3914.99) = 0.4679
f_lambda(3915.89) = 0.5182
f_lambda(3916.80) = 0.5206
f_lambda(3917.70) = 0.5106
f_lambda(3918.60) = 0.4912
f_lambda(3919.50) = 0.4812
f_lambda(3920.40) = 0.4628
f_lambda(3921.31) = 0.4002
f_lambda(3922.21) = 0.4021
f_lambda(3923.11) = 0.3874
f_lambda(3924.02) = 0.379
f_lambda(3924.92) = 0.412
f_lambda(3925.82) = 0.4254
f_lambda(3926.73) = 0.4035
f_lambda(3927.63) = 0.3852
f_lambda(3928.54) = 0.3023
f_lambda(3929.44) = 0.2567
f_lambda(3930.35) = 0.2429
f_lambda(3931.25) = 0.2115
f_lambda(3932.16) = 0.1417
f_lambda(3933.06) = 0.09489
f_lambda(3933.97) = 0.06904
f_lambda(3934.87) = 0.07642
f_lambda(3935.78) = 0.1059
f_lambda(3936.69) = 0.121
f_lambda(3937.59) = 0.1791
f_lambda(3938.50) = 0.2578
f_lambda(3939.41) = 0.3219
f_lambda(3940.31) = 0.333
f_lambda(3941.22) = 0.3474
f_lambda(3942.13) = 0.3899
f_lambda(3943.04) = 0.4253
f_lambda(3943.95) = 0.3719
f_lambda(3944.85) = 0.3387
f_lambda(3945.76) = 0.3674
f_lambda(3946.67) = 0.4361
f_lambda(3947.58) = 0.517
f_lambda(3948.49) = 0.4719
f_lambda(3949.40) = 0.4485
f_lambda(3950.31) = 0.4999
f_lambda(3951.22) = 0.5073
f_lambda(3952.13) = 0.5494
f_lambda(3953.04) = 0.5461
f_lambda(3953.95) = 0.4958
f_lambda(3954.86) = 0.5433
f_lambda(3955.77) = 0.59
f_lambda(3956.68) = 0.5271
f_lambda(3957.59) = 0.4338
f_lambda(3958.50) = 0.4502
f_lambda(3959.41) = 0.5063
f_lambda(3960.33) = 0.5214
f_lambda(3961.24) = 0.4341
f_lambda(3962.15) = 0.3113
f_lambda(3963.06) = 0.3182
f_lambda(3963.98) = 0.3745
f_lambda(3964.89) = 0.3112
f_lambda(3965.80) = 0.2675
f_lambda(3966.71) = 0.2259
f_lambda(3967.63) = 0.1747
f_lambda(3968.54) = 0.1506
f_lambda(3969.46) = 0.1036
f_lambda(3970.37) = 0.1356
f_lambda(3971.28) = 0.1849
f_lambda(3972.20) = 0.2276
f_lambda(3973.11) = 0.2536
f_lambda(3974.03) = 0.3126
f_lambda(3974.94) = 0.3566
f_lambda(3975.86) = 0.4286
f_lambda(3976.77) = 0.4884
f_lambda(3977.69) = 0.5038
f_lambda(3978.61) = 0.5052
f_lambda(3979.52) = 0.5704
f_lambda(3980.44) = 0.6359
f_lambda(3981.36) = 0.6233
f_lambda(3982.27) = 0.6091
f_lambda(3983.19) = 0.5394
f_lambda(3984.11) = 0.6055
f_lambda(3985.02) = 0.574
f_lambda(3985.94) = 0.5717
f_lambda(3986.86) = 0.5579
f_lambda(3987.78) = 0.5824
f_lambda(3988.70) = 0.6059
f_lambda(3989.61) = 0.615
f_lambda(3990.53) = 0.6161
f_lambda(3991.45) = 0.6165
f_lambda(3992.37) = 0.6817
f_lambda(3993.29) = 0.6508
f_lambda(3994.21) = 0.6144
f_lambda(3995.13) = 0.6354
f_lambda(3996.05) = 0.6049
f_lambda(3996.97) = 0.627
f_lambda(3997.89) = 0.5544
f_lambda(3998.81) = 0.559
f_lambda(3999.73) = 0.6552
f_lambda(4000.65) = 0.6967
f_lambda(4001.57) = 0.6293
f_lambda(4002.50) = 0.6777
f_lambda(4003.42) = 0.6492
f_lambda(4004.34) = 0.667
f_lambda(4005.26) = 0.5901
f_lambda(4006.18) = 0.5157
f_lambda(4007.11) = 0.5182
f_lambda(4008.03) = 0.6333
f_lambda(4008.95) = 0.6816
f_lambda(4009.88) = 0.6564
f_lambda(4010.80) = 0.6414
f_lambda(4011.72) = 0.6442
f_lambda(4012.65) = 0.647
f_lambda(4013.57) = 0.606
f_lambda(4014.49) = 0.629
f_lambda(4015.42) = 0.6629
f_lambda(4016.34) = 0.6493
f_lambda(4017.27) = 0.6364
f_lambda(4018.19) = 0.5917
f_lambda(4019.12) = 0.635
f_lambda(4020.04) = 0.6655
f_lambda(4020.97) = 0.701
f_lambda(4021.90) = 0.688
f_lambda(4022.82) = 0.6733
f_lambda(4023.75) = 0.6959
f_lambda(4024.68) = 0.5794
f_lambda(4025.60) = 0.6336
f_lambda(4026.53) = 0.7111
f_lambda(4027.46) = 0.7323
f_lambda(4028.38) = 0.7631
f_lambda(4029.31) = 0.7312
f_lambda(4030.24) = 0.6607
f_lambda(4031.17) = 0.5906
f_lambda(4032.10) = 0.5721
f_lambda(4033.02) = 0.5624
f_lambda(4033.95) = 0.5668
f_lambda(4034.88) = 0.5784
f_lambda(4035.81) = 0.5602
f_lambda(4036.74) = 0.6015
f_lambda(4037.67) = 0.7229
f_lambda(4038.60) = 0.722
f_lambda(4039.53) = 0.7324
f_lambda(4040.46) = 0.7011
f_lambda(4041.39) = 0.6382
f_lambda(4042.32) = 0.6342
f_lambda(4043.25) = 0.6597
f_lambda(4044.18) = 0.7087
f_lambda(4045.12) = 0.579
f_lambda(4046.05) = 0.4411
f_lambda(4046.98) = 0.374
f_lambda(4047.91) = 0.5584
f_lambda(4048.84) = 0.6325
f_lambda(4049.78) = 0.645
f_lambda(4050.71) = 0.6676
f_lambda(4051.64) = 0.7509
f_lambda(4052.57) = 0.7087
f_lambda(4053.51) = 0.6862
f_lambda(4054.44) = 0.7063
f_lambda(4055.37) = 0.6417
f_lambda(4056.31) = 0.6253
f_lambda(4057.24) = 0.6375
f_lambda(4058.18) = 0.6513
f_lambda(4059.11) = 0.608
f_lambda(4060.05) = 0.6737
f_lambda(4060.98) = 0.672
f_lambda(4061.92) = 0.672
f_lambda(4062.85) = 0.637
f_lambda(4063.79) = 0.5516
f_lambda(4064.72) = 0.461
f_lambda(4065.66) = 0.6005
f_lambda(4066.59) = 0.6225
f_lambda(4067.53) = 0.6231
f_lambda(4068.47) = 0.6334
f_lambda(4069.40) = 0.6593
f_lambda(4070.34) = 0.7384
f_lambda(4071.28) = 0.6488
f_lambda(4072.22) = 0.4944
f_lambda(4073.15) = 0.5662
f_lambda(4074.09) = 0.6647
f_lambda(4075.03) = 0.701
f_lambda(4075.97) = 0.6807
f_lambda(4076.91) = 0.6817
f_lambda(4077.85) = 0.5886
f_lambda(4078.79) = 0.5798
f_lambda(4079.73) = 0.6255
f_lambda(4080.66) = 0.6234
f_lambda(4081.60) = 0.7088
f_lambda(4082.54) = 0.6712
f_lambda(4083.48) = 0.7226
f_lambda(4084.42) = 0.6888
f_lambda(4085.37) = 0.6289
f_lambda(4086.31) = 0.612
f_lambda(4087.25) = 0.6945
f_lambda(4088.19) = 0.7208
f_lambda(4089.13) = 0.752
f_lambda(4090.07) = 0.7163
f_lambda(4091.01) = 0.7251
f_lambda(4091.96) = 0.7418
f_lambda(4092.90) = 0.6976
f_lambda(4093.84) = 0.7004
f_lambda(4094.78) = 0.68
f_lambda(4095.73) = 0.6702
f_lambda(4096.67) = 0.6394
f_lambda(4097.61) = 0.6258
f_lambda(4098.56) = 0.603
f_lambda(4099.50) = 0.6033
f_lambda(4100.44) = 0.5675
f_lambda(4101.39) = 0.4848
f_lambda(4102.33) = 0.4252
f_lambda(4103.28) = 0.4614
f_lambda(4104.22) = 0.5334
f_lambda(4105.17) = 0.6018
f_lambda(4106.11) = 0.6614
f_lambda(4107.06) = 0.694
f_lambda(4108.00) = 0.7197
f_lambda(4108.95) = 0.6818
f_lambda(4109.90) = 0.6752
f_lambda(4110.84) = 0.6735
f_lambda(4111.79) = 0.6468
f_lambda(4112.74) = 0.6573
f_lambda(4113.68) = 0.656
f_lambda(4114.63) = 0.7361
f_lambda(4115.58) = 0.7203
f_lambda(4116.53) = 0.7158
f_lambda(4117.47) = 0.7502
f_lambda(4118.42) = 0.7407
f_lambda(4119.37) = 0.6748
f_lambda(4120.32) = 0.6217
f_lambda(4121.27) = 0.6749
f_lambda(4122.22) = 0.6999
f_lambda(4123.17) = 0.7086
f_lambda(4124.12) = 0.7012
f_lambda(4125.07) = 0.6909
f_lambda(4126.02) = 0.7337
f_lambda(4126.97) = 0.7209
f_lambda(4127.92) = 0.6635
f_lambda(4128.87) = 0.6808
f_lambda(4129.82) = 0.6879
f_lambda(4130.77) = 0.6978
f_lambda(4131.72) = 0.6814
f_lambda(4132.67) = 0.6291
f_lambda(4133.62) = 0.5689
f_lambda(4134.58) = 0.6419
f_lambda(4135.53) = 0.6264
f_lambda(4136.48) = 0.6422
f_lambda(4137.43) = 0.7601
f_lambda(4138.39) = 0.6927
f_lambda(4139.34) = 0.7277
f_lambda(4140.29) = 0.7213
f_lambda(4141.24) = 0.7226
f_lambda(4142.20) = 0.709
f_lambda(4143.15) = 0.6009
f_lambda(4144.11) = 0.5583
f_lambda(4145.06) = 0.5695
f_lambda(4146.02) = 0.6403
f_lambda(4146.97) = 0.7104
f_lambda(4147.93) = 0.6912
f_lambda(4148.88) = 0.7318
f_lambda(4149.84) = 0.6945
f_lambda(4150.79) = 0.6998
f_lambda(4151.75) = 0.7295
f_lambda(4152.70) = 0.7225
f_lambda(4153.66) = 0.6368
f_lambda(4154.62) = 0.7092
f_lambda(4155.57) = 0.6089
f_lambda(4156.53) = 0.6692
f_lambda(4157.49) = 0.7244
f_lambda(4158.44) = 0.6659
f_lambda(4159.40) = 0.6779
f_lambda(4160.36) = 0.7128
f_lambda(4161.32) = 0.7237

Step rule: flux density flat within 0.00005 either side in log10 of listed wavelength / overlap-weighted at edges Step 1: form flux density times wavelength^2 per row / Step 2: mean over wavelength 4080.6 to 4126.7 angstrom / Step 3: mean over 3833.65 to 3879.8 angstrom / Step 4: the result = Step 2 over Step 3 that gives 1.6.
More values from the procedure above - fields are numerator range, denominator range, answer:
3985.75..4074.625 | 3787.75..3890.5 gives 1.51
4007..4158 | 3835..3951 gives 1.66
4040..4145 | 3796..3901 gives 1.60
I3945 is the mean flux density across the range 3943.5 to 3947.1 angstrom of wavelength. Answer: 0.379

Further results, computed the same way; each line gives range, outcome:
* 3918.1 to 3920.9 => 0.478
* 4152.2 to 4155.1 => 0.691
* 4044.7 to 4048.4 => 0.489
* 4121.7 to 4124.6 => 0.702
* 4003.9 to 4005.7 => 0.629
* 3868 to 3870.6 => 0.534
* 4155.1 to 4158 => 0.668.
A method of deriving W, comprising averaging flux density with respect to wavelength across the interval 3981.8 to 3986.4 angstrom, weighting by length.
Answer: 0.581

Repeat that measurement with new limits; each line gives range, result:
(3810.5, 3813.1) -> 0.603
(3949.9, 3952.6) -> 0.519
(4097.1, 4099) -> 0.614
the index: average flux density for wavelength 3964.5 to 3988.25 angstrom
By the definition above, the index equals 0.404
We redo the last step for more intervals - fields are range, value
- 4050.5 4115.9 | 0.647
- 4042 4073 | 0.624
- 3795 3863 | 0.449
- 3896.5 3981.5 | 0.399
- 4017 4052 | 0.639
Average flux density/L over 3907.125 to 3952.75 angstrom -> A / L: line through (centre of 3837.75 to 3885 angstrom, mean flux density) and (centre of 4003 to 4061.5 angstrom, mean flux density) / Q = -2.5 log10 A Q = 0.36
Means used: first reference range 0.479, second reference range 0.64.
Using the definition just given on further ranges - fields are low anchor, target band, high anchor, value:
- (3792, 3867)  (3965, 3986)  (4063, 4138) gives 0.405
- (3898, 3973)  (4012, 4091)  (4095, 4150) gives -0.162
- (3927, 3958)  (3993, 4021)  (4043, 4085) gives -0.249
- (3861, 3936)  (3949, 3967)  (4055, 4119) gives 0.139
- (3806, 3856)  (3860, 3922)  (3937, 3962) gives -0.098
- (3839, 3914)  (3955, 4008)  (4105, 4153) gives 0.152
